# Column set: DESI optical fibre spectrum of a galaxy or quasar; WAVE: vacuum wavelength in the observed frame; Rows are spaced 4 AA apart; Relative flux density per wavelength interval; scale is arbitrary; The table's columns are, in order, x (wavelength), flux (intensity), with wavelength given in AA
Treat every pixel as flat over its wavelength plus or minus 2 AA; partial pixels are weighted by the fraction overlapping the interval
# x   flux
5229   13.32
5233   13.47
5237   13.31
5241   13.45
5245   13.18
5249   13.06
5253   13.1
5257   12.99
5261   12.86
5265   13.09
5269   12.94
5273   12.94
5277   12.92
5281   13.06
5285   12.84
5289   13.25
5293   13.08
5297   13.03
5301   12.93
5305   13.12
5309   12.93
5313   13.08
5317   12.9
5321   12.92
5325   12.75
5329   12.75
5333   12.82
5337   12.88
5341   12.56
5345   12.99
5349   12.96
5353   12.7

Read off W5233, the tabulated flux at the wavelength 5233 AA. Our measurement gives 13.47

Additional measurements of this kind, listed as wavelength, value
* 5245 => 13.18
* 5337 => 12.88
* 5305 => 13.12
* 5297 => 13.03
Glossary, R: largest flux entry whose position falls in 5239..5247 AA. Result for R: 13.45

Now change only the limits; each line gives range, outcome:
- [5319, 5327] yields 12.92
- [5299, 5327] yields 13.12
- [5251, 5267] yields 13.1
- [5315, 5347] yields 12.99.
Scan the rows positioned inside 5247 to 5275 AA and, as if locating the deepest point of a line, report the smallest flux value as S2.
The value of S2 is 12.86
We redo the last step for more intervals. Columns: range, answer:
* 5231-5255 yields 13.06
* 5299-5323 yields 12.9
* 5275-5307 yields 12.84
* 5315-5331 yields 12.75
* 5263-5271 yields 12.94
